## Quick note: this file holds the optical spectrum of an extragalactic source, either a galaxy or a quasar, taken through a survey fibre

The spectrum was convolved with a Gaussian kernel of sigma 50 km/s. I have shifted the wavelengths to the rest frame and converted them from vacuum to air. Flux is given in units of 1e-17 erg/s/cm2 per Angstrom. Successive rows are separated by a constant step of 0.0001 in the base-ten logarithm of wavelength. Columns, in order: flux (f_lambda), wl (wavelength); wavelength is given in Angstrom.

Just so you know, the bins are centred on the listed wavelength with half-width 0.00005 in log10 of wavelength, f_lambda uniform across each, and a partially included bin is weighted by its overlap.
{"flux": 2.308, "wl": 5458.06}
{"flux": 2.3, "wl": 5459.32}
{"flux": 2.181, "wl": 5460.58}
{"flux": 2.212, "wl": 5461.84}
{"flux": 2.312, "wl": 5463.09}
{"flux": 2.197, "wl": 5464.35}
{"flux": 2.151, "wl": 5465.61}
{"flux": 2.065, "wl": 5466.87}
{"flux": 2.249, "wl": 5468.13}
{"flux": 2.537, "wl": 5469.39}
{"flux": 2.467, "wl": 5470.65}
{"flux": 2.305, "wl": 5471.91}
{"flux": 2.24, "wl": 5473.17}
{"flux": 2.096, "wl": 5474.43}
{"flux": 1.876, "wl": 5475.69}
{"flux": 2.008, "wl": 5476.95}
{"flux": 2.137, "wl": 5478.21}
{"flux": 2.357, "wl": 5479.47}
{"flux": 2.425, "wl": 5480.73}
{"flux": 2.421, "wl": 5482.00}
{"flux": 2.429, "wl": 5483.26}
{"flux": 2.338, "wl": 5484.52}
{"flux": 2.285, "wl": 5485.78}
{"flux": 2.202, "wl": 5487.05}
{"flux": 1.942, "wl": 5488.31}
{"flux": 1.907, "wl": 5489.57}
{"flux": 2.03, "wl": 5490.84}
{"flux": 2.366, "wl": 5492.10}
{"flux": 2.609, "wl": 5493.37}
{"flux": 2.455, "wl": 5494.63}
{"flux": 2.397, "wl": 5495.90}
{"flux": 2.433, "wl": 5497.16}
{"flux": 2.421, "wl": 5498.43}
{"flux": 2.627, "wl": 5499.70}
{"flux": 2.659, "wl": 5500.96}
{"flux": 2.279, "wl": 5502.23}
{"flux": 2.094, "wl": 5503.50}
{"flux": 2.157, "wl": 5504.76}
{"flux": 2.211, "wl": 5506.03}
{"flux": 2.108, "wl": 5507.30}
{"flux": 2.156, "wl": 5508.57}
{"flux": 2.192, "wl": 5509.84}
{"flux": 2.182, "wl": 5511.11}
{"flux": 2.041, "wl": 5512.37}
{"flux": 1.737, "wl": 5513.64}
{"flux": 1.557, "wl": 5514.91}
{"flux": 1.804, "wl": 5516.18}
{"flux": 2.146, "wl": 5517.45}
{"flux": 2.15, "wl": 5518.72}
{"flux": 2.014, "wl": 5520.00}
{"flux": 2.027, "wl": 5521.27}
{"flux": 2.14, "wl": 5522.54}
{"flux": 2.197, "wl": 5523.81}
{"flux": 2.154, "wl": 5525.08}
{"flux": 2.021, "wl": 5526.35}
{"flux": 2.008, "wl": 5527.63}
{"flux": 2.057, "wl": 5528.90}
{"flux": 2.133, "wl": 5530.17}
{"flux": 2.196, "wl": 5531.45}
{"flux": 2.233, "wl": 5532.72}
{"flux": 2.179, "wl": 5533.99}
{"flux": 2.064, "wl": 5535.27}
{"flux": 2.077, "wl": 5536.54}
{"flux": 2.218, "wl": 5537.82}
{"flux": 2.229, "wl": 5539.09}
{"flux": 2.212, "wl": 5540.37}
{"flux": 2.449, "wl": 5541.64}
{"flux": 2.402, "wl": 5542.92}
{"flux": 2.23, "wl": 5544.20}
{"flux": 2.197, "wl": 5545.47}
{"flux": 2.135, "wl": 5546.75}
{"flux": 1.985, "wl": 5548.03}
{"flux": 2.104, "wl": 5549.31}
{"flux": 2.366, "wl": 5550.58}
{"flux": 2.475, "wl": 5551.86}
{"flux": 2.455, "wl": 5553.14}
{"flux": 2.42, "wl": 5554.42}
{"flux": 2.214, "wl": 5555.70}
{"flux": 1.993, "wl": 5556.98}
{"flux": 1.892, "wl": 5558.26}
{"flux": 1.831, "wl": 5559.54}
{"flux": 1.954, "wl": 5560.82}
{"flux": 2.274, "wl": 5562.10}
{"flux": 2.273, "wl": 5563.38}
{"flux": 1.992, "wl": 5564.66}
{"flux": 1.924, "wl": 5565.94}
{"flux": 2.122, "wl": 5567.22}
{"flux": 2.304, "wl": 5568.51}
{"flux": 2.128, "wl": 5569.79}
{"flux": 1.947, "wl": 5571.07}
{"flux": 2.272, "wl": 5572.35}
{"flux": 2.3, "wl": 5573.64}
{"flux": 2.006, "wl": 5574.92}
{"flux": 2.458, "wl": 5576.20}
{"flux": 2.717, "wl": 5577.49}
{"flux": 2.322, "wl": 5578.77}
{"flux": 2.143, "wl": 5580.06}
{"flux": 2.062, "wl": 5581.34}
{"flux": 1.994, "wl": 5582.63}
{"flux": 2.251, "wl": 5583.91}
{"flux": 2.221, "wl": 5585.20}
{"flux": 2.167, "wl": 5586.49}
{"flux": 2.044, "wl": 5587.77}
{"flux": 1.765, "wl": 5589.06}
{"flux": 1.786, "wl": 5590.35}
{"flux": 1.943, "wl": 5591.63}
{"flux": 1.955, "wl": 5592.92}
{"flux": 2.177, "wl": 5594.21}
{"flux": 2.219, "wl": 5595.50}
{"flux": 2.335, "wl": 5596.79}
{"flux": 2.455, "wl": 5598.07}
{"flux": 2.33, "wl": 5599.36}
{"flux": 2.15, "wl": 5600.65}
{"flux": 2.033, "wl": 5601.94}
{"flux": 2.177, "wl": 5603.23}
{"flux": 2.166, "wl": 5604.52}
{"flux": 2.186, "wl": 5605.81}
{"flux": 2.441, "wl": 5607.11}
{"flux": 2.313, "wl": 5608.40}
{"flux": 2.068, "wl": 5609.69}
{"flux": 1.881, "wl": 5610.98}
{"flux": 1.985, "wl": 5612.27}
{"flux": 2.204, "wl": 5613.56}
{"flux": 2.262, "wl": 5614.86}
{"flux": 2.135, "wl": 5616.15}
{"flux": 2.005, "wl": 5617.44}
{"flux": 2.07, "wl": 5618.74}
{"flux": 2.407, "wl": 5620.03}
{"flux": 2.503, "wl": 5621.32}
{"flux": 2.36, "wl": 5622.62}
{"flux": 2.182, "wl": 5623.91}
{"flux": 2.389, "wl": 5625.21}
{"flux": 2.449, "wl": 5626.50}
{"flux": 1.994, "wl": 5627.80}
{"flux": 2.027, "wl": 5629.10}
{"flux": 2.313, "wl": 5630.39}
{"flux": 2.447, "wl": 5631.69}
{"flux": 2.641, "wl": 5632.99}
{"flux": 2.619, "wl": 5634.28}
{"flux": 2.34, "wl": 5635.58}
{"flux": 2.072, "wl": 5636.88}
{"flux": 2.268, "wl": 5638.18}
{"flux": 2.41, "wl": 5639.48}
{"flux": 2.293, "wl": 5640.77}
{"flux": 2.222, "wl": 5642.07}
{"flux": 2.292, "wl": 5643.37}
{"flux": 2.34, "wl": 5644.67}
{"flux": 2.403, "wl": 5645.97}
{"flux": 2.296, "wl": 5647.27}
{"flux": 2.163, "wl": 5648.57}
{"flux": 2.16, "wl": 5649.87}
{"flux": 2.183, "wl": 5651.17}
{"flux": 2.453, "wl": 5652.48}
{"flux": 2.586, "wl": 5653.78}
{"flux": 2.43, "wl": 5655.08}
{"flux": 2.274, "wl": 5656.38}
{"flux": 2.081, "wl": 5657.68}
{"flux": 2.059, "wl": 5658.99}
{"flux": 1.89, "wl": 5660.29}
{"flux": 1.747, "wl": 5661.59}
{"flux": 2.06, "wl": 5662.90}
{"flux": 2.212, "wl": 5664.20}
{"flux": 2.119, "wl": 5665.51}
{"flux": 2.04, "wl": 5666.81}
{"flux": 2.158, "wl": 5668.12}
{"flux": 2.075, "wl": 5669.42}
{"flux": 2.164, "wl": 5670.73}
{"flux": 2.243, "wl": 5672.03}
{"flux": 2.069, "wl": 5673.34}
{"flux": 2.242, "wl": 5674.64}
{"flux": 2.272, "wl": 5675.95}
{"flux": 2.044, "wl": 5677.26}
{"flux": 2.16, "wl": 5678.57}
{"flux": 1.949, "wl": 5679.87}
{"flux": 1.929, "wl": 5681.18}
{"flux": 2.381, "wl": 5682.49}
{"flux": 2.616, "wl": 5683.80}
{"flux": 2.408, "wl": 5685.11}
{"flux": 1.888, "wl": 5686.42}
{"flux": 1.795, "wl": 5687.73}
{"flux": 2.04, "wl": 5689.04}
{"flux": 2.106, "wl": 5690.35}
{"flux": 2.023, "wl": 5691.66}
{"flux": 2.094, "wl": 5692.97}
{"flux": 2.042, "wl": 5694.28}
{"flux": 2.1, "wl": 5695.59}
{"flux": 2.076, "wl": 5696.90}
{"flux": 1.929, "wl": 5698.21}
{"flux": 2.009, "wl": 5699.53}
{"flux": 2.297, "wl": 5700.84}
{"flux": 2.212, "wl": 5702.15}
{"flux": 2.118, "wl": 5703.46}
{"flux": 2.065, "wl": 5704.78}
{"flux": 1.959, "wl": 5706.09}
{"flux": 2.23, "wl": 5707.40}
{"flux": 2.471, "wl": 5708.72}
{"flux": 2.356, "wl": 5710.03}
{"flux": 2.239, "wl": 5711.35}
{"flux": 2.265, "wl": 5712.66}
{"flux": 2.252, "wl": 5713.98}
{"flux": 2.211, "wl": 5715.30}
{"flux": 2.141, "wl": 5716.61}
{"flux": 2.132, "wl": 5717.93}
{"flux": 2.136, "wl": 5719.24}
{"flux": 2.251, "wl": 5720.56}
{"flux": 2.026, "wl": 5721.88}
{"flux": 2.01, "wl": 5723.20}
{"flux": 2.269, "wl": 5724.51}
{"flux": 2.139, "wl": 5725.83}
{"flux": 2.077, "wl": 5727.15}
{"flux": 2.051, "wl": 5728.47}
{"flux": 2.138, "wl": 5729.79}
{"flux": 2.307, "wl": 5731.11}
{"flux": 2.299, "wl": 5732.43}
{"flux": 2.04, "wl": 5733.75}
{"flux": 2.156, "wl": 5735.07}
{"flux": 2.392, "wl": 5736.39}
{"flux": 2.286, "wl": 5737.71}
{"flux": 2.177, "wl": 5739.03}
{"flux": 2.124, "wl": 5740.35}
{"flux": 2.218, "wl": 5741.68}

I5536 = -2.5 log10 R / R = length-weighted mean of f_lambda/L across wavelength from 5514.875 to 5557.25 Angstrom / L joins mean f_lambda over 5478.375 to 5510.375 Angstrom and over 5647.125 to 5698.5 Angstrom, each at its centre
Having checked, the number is 0.05 mag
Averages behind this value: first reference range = 2.3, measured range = 2.16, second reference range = 2.14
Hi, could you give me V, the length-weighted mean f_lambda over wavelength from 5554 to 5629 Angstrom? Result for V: 2.16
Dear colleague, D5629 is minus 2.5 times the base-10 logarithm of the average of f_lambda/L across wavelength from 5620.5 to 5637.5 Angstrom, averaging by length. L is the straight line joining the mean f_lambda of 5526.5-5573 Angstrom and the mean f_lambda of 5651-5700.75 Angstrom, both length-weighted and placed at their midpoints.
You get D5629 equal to -0.09 mag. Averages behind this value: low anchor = 2.16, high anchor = 2.13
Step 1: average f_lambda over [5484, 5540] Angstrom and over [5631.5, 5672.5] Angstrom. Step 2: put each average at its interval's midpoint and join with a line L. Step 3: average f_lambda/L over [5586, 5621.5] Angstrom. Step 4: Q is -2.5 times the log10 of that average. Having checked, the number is 0.035 mag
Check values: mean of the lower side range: 2.17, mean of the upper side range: 2.24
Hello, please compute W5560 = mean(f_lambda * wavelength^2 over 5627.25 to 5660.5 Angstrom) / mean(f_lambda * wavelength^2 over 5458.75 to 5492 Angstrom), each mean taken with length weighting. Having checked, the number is 1.09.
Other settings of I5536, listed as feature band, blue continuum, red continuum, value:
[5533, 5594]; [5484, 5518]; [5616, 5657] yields 0.04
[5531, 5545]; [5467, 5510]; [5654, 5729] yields 0.01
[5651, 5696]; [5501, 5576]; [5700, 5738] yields 0.02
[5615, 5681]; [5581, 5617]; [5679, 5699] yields -0.06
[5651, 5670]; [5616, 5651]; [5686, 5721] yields 0.04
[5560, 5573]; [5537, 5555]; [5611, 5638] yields 0.08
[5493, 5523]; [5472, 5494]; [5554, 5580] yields 0.01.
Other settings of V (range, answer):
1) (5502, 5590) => 2.14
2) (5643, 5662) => 2.23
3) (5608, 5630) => 2.19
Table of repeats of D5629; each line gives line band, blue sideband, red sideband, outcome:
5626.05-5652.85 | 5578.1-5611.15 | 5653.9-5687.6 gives -0.078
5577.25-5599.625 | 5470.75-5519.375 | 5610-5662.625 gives 0.041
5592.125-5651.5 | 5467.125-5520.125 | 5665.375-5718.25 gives -0.037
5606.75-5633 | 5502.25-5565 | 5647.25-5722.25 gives -0.043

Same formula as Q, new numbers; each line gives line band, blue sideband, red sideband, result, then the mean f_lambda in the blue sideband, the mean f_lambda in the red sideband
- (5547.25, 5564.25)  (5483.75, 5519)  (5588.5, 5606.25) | -0.01 mag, 2.2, 2.12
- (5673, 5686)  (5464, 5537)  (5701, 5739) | -0.01 mag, 2.19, 2.19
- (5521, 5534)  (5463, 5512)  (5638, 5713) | 0.06 mag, 2.26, 2.17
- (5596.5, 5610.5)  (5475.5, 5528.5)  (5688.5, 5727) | -0.03 mag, 2.19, 2.14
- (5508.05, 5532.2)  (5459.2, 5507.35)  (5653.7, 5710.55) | 0.10 mag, 2.27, 2.13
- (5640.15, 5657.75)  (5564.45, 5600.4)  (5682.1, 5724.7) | -0.07 mag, 2.16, 2.15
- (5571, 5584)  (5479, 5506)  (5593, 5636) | 0.02 mag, 2.32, 2.25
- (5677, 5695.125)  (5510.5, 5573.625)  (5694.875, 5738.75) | 0.03 mag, 2.13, 2.17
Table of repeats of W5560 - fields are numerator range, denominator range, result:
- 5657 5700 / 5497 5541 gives 1.03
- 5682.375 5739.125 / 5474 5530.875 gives 1.07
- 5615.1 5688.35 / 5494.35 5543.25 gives 1.07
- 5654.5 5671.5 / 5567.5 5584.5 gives 0.98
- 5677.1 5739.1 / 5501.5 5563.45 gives 1.07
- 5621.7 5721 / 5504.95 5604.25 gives 1.07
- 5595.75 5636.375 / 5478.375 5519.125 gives 1.06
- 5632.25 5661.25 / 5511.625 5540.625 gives 1.16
